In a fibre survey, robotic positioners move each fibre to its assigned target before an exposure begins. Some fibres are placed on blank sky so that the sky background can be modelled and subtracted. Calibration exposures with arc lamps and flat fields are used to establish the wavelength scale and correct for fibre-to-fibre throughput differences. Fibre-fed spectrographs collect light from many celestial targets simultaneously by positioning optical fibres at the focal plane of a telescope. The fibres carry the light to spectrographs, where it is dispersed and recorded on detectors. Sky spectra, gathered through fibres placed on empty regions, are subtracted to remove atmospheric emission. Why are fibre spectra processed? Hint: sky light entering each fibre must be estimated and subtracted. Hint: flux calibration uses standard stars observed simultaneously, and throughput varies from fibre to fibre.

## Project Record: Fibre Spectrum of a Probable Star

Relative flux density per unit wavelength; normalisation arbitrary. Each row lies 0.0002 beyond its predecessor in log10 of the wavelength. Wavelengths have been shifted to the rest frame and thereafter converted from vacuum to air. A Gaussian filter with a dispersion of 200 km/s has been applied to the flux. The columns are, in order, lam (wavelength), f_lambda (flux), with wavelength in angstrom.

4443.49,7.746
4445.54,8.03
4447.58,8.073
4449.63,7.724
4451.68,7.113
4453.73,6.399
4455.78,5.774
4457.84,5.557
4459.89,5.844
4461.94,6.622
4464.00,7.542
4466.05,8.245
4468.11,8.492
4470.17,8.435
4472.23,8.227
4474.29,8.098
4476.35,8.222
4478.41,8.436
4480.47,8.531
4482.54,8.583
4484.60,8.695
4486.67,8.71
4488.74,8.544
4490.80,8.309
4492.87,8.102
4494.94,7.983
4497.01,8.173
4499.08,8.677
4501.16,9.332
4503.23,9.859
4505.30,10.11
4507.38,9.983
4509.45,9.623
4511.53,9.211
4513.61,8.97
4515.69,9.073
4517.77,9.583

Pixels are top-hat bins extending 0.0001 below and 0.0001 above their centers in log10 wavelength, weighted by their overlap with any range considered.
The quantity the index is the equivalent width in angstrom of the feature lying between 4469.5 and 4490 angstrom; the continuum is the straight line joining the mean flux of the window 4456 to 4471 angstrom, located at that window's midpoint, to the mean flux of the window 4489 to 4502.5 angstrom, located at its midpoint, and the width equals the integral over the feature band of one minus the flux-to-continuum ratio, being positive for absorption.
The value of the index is -1.7 angstrom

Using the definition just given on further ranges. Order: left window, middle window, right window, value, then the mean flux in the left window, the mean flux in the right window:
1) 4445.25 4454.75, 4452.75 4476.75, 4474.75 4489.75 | 2.1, 7.43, 8.51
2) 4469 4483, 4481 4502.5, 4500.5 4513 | 1.2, 8.35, 9.68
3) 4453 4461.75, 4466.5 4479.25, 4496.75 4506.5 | -2.1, 5.95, 9.32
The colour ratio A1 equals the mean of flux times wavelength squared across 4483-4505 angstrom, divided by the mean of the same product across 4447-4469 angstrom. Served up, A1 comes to 1.26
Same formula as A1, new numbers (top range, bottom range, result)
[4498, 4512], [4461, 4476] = 1.22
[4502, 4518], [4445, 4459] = 1.42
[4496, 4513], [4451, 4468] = 1.42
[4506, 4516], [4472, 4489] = 1.13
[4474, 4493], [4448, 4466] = 1.27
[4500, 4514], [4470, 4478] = 1.18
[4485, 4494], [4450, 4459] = 1.36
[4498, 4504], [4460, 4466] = 1.33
